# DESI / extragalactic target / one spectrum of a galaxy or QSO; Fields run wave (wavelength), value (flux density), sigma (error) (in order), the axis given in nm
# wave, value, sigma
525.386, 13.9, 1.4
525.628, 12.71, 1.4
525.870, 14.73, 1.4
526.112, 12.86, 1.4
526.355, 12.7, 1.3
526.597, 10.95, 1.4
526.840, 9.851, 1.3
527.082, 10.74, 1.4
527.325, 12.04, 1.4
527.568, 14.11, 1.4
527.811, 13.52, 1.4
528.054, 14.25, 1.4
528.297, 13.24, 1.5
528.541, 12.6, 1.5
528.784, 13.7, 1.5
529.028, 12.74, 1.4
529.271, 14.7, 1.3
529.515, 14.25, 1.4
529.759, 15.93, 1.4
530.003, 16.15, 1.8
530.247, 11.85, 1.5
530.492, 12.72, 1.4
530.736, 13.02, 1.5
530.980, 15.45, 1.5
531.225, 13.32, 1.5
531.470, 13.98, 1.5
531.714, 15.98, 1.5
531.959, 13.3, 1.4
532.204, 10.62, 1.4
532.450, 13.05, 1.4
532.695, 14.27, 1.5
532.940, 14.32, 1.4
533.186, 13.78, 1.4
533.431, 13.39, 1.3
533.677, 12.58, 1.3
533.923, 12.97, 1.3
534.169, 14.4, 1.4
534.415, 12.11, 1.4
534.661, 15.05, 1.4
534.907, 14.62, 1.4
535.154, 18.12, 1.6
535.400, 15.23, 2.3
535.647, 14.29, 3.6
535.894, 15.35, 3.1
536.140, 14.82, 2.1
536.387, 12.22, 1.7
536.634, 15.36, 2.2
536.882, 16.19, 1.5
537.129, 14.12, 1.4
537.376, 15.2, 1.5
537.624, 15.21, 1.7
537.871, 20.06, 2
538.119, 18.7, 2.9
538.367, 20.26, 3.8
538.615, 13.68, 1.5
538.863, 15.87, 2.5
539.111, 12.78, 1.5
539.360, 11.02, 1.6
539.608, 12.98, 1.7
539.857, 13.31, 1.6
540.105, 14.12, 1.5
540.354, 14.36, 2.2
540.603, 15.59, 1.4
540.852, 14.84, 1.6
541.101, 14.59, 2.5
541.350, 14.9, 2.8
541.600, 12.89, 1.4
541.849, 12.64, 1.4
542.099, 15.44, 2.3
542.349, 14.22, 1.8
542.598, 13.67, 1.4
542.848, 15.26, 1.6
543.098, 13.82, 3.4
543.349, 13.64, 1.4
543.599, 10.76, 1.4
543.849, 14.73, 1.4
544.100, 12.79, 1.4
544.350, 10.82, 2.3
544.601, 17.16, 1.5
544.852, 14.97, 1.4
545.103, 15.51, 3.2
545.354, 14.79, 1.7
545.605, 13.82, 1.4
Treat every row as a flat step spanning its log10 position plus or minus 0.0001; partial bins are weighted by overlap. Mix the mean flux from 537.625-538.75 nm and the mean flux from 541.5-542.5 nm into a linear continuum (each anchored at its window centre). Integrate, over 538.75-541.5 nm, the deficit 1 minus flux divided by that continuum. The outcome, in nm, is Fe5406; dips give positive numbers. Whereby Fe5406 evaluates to 0.30 nm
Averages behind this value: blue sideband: 17.8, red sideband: 13.8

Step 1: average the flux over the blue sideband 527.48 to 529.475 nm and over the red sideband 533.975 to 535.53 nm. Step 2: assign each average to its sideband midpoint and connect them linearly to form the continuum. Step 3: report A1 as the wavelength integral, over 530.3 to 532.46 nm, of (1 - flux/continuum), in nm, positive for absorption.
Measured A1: 0.109 nm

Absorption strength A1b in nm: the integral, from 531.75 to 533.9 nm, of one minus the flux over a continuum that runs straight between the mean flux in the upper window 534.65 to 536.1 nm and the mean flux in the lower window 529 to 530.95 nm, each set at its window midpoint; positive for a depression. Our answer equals 0.22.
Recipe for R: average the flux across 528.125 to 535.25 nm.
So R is 13.9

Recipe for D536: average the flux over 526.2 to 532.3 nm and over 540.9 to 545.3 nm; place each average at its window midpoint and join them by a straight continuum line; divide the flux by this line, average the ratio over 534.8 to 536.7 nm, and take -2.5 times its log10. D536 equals -0.10 mag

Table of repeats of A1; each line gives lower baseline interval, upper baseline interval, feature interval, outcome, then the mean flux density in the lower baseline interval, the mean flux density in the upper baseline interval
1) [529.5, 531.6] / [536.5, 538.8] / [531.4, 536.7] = 0.41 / 14.1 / 16.5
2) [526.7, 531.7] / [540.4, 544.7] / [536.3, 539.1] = -0.45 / 13.5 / 14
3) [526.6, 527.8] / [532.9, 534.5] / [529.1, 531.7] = -0.34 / 11.8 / 13.3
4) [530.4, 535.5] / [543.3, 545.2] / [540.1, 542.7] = -0.09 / 13.9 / 13.8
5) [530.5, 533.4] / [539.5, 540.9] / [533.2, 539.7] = -0.42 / 13.7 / 14.2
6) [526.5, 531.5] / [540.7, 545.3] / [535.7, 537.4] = -0.12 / 13.3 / 14.1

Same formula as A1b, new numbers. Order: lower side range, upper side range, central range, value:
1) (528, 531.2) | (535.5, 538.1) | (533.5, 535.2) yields 0.096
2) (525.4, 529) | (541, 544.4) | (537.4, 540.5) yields -0.411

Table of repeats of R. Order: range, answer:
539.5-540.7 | 14.1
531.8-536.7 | 14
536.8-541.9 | 14.9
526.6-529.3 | 12.7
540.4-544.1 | 14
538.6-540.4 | 13.5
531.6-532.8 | 13.4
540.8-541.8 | 14.1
